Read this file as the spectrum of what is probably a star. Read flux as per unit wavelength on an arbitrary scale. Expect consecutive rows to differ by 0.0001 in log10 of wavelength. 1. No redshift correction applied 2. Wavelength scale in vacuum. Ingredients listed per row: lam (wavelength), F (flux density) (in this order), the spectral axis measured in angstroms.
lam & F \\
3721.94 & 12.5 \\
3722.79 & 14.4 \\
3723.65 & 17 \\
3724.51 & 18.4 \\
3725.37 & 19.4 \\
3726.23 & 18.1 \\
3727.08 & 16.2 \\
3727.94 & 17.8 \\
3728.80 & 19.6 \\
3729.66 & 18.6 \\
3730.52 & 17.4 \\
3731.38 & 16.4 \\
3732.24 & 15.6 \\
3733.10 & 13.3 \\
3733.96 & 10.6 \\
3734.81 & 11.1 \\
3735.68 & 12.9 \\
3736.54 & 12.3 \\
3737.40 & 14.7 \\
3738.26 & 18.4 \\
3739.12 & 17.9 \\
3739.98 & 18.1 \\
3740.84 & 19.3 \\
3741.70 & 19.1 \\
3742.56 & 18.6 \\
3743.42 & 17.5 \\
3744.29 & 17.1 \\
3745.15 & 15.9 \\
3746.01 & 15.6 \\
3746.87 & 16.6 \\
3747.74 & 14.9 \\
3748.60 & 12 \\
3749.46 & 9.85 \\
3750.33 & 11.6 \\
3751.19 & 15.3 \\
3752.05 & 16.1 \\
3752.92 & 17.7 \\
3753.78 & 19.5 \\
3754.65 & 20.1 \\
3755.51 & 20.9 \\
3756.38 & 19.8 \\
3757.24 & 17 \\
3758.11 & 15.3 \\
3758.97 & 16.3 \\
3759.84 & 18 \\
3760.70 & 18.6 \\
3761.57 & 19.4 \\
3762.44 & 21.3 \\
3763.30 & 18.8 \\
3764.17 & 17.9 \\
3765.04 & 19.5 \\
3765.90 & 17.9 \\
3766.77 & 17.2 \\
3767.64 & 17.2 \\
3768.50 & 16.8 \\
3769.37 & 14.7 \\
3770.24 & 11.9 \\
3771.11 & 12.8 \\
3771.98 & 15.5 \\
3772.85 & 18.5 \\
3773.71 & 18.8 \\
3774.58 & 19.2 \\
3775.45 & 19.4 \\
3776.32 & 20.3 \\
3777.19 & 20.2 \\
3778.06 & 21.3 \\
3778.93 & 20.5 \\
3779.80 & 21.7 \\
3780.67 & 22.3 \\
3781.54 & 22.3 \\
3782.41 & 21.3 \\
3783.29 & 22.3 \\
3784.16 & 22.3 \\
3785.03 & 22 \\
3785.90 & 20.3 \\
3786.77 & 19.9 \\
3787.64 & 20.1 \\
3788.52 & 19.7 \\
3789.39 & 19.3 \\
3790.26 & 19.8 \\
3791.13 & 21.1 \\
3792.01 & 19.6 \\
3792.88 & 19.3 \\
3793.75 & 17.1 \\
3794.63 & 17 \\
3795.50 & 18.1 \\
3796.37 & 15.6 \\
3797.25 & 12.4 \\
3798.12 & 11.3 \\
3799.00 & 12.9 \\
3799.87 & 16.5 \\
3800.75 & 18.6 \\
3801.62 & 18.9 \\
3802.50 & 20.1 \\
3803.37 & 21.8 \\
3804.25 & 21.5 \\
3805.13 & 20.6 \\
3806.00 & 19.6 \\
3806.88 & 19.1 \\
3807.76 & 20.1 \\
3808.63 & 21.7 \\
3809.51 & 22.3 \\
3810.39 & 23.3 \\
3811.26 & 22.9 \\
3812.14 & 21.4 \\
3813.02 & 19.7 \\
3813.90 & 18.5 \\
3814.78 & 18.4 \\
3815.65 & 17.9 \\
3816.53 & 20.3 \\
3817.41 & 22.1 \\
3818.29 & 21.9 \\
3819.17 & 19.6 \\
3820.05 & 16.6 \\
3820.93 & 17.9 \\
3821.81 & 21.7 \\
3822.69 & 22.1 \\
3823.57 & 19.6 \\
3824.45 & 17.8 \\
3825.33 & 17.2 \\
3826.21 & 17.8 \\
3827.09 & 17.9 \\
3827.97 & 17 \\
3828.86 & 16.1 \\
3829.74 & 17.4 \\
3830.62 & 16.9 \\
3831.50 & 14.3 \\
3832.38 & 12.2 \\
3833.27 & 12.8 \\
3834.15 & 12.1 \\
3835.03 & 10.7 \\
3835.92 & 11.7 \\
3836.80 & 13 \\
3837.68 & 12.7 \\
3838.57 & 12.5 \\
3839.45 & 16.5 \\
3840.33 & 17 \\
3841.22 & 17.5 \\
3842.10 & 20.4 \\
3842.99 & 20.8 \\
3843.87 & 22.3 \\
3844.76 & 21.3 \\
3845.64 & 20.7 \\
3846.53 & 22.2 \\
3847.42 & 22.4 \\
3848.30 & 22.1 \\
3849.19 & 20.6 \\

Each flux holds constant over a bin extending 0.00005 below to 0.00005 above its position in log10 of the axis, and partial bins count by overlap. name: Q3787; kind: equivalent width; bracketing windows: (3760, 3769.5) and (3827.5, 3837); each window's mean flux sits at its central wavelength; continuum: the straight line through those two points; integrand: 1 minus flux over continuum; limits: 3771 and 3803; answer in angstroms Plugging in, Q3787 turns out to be -3.93 angstroms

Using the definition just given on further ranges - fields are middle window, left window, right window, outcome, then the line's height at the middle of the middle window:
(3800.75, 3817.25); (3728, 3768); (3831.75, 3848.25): -3.7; 16.7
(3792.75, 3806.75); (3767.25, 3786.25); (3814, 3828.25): 1.1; 19.1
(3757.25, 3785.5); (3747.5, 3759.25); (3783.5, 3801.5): -2.7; 17.1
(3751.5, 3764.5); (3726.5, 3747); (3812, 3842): -1.5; 16.5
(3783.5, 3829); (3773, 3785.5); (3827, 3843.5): -2.8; 18.2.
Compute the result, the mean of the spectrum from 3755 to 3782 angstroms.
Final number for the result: 18.4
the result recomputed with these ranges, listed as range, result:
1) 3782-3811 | 19.3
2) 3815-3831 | 18.8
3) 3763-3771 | 16.7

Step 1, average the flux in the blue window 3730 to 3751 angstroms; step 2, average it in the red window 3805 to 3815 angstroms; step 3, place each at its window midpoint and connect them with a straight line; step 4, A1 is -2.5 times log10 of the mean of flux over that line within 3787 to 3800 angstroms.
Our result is 0.12 mag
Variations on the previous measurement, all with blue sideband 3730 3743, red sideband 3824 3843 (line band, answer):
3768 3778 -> -0.11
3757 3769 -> -0.15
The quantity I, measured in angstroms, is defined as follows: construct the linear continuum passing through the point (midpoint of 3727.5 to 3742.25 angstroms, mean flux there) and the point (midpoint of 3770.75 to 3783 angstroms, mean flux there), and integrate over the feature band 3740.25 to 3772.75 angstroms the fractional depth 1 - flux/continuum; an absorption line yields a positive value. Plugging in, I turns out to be 1.8 angstroms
